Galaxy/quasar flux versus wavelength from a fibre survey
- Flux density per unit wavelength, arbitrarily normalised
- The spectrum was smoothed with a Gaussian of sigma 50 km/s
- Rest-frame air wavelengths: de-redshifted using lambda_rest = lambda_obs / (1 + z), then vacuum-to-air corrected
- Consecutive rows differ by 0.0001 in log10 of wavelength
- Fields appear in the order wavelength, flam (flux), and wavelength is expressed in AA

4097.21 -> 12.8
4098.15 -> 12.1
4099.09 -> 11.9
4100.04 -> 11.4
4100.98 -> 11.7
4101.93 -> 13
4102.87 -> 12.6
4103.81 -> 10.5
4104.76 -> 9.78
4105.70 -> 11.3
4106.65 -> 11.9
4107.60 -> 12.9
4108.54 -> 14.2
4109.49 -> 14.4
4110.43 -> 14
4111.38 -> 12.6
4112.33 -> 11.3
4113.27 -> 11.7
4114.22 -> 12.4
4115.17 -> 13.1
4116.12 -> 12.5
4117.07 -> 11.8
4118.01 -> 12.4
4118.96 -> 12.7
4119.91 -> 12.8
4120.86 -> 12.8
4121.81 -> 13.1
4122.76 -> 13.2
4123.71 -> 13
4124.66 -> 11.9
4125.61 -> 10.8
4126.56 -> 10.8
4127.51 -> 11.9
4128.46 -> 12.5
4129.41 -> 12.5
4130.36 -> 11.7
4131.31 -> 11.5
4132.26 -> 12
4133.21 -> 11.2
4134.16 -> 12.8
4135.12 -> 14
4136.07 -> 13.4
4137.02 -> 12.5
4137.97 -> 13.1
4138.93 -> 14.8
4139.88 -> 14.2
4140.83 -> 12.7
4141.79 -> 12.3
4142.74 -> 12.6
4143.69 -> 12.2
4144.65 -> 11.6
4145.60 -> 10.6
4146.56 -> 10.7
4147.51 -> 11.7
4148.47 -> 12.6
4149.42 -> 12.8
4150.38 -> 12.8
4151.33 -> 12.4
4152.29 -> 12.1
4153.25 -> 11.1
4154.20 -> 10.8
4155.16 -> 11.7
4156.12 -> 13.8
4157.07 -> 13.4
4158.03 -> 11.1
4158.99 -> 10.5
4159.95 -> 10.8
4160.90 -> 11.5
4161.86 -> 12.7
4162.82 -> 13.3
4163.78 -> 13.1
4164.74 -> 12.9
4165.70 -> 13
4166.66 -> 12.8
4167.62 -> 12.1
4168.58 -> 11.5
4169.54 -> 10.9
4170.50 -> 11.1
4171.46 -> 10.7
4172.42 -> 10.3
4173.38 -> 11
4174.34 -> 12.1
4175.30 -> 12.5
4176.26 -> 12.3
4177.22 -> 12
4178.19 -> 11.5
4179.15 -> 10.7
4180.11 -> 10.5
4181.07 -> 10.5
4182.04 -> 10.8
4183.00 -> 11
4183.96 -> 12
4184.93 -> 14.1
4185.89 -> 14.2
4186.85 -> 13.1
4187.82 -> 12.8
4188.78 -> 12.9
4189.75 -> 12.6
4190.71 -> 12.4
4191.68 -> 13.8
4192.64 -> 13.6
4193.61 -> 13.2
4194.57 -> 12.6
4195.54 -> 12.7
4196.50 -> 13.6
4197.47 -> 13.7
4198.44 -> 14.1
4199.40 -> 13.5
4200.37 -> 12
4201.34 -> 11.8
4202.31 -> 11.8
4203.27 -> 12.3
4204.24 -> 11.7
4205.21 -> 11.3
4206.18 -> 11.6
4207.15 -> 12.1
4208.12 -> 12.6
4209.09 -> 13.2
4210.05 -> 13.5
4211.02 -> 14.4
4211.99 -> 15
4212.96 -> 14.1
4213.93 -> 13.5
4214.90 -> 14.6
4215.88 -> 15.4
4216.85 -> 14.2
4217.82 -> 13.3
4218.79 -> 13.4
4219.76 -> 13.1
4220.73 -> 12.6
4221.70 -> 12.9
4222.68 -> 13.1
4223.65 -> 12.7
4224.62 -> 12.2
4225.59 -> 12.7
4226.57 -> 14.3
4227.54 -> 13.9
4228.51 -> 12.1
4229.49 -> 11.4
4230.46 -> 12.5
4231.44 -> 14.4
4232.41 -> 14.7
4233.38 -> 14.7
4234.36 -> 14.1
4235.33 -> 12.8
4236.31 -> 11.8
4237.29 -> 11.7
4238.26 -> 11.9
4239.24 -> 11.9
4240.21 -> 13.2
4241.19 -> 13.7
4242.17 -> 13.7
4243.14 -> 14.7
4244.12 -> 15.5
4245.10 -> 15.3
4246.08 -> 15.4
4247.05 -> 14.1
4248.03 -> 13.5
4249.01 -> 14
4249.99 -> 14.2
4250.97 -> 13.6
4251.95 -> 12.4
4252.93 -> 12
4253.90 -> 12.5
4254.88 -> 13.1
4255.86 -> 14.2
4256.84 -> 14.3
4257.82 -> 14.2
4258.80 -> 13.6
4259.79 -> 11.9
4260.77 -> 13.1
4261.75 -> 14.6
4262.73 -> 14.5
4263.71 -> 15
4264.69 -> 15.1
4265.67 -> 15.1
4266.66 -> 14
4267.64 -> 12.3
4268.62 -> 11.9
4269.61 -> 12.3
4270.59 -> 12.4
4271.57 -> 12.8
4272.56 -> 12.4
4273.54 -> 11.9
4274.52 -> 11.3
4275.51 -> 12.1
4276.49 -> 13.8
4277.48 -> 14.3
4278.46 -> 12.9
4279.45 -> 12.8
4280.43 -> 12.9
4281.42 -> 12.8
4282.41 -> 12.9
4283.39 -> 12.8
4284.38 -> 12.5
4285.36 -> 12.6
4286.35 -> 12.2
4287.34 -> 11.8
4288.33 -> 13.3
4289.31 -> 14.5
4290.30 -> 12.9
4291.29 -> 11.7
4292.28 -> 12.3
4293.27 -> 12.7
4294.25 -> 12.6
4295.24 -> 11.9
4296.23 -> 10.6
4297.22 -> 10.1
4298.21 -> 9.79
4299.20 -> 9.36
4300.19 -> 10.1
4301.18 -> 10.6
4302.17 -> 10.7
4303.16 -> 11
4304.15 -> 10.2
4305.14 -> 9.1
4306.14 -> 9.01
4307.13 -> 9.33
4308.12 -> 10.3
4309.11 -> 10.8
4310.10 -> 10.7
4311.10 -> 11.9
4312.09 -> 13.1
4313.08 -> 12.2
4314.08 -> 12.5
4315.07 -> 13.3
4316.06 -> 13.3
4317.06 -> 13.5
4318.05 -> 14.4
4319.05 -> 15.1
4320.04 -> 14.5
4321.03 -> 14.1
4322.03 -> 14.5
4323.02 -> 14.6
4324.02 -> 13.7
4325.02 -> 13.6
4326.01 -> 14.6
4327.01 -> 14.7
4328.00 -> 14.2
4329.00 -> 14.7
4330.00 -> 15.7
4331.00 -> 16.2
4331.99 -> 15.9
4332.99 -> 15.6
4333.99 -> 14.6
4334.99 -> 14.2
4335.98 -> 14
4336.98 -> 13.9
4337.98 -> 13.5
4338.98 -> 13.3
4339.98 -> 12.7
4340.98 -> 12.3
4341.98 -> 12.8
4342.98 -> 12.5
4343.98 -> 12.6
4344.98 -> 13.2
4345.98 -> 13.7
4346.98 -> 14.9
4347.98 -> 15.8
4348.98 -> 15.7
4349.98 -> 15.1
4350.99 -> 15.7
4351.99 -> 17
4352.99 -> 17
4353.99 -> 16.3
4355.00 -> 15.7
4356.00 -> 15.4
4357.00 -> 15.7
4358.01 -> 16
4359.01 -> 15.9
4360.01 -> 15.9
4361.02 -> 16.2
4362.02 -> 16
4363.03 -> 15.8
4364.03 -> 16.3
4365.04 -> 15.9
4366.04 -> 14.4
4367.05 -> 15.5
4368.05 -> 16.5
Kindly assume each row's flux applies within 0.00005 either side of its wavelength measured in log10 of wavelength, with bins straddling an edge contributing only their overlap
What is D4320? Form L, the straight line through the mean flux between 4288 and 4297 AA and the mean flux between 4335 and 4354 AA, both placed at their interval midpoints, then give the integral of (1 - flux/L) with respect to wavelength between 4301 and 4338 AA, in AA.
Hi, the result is 0.8 AA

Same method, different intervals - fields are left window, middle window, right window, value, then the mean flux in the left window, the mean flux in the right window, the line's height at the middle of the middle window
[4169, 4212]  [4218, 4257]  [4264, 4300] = -2.96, 12.3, 12.5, 12.4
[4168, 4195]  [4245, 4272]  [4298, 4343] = -2.39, 12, 12.9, 12.5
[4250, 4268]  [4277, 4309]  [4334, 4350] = 4.84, 13.7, 13.8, 13.7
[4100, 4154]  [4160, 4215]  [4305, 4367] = 1.77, 12.3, 14.2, 12.9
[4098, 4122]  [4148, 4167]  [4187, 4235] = 0.70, 12.3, 13.2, 12.7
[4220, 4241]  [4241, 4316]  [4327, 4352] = 5.21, 12.9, 14.3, 13.6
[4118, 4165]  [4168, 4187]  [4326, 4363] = 1.70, 12.3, 14.9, 12.8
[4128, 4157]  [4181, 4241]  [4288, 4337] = -2.26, 12.4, 12.7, 12.5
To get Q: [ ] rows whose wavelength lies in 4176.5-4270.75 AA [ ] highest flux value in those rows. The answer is 15.5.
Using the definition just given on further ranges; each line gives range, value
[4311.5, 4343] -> 16.2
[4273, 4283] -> 14.3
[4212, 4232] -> 15.4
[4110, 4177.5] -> 14.8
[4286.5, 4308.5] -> 14.5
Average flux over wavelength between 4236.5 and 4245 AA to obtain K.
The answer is 13.3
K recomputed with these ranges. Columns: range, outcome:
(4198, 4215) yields 12.9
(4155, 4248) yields 12.8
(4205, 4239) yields 13.2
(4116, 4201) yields 12.3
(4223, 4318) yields 12.7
